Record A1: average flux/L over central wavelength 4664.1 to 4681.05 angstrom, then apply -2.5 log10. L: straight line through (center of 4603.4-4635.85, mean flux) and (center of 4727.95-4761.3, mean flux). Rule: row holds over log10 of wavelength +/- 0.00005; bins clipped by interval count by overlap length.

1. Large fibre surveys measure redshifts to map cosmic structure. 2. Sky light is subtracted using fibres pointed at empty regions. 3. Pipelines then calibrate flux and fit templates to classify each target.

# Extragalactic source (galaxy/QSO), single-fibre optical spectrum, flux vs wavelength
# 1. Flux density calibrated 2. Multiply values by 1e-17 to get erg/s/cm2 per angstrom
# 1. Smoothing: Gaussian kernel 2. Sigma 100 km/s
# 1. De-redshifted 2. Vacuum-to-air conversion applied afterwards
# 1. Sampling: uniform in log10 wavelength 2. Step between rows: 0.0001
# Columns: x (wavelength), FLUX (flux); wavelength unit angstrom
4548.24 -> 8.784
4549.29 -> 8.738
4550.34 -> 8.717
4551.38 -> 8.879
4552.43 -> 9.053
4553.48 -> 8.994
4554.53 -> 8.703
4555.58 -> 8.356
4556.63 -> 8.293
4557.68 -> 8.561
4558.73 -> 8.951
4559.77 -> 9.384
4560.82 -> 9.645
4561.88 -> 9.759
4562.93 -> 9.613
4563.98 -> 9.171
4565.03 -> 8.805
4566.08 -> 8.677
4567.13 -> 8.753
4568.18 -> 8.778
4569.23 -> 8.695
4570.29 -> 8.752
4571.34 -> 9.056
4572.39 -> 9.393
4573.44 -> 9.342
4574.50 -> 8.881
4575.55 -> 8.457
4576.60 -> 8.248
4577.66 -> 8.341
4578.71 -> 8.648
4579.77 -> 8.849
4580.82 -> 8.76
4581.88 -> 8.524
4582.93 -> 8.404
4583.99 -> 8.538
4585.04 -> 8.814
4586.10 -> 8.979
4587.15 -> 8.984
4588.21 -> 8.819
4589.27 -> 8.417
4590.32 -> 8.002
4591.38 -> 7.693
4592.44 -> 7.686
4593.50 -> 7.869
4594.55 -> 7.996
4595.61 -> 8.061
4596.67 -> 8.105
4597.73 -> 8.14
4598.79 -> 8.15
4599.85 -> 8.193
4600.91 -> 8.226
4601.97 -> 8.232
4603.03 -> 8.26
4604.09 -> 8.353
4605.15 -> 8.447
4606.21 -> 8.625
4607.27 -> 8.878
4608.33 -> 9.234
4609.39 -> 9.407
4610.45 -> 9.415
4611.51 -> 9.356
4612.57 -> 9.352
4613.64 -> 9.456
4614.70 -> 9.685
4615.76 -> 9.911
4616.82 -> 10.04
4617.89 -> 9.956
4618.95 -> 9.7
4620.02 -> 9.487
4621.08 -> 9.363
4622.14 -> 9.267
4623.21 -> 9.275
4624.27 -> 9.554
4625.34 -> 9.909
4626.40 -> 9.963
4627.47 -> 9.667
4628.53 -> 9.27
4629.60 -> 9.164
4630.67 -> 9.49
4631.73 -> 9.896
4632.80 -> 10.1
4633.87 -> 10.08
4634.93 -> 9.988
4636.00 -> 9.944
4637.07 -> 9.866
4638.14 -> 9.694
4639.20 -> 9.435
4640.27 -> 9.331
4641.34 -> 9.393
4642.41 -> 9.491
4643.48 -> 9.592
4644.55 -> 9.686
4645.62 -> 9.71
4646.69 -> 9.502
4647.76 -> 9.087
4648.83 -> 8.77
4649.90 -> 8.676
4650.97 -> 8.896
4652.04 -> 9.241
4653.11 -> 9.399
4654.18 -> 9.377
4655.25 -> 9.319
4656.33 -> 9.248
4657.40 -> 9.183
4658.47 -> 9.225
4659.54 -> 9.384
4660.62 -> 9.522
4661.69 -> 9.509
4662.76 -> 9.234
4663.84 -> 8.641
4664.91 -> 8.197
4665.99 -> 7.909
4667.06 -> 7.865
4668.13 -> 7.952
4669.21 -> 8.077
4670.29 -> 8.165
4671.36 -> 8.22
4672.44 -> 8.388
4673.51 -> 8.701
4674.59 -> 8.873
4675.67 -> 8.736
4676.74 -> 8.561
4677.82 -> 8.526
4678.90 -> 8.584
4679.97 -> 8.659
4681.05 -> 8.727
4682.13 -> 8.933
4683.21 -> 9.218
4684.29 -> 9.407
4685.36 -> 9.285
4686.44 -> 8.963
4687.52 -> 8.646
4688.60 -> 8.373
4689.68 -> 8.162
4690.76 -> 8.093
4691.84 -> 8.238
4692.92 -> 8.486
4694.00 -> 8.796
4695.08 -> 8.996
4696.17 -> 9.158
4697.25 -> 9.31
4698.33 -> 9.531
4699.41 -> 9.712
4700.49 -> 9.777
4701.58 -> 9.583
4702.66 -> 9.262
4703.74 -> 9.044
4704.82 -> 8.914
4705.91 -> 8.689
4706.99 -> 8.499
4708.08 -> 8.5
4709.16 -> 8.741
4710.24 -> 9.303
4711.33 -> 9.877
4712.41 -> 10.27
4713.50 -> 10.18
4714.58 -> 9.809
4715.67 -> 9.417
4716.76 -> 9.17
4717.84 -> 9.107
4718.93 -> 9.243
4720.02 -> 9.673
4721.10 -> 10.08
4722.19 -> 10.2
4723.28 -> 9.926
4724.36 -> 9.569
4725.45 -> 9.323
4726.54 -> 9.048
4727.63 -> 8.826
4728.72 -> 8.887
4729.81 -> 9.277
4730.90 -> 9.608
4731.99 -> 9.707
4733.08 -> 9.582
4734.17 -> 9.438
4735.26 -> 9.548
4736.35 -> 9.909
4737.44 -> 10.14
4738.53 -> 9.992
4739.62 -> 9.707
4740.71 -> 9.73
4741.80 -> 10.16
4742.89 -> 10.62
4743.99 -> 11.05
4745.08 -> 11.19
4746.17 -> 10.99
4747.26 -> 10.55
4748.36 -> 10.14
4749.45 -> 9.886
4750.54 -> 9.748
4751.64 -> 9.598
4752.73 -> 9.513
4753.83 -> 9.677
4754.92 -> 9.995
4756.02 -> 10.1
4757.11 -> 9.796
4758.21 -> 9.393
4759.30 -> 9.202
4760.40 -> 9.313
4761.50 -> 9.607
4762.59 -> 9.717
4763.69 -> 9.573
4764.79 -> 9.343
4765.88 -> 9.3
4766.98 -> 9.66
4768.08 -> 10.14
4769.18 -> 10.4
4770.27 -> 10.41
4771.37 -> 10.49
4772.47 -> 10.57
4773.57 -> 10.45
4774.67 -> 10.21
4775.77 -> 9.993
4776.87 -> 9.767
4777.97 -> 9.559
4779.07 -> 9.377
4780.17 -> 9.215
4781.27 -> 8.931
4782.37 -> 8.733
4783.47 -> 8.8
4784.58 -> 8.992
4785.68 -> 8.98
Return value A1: 0.15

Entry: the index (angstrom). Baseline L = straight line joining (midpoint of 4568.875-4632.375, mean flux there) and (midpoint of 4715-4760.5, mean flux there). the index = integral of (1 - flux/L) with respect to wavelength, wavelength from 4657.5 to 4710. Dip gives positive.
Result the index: 3.5 angstrom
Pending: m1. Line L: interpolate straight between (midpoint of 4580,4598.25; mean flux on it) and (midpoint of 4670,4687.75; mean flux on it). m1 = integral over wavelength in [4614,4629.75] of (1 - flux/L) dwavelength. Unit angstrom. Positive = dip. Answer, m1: -2.1 angstrom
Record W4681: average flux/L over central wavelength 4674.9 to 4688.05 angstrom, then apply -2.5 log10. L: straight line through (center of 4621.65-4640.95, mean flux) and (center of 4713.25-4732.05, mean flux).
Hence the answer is 0.08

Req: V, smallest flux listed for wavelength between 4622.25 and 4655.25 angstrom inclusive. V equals 8.676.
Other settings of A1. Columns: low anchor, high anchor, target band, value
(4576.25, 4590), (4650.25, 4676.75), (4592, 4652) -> -0.06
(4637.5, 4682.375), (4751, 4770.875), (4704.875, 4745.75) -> -0.02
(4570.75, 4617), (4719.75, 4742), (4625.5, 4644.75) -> -0.08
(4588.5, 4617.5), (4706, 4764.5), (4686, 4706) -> 0.05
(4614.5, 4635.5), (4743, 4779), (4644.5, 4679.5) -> 0.11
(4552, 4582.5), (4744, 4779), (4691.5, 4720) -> 0.05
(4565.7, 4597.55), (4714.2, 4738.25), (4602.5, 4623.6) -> -0.06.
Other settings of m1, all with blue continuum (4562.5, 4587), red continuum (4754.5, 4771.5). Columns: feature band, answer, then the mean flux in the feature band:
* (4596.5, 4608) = 0.8 angstrom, 8.35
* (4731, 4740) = -0.1 angstrom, 9.75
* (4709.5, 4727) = -0.2 angstrom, 9.63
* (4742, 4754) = -0.7 angstrom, 10.3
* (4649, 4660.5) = 0.0 angstrom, 9.19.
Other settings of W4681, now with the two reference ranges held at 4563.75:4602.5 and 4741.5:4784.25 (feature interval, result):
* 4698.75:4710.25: 0.04 mag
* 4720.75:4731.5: 0.02 mag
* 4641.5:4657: -0.03 mag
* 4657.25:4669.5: 0.05 mag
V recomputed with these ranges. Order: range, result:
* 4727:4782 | 8.826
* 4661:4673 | 7.865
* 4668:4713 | 7.952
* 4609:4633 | 9.164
